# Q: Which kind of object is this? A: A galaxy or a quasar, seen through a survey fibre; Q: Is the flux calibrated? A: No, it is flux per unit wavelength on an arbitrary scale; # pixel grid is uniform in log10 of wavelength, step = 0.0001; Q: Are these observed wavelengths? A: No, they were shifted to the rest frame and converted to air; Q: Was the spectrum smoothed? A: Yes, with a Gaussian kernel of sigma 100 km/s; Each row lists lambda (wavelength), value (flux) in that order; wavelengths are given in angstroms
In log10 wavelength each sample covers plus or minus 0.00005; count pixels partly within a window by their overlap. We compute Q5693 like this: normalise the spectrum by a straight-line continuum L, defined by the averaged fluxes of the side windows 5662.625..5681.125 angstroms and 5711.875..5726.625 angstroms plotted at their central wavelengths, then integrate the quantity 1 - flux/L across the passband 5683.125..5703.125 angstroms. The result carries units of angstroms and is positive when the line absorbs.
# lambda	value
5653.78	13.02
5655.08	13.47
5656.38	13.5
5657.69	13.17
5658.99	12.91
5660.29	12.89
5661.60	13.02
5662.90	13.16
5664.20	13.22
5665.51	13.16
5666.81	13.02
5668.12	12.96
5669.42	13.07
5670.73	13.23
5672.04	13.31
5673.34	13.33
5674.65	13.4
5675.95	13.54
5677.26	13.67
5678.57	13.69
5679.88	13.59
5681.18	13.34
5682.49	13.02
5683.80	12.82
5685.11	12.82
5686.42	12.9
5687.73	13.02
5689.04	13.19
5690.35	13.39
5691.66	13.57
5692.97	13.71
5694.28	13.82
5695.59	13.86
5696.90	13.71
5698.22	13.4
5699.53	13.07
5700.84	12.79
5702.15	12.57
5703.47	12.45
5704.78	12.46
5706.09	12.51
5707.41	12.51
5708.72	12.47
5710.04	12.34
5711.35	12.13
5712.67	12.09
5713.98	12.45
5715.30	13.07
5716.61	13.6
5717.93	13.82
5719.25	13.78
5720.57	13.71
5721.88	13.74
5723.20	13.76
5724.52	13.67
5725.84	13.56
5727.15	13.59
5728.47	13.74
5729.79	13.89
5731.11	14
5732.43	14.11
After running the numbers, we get 0.2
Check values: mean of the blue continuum 13.3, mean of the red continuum 13.4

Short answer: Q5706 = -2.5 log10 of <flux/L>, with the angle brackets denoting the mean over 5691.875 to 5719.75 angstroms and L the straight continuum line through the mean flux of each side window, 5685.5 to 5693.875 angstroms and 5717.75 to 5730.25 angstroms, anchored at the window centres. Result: 0.04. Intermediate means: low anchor 13.3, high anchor 13.7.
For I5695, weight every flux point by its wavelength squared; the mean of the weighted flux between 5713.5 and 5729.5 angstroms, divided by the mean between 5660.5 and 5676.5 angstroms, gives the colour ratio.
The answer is 1.05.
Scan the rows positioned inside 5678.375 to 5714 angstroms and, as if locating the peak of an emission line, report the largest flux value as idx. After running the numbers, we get 13.86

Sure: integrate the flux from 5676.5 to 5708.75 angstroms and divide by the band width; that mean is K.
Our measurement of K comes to 13.1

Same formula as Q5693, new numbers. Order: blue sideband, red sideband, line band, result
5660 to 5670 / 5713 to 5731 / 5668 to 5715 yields 0.8 angstroms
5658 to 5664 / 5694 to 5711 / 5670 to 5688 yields -0.4 angstroms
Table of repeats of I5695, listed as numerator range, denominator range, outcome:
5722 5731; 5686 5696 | 1.03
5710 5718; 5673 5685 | 0.97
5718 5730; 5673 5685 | 1.04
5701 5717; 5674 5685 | 0.95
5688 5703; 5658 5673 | 1.03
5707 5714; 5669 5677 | 0.94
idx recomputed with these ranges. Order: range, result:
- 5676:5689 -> 13.69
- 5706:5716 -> 13.07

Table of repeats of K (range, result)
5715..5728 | 13.7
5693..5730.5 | 13.2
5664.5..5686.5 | 13.2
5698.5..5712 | 12.6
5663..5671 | 13.1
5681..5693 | 13.1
